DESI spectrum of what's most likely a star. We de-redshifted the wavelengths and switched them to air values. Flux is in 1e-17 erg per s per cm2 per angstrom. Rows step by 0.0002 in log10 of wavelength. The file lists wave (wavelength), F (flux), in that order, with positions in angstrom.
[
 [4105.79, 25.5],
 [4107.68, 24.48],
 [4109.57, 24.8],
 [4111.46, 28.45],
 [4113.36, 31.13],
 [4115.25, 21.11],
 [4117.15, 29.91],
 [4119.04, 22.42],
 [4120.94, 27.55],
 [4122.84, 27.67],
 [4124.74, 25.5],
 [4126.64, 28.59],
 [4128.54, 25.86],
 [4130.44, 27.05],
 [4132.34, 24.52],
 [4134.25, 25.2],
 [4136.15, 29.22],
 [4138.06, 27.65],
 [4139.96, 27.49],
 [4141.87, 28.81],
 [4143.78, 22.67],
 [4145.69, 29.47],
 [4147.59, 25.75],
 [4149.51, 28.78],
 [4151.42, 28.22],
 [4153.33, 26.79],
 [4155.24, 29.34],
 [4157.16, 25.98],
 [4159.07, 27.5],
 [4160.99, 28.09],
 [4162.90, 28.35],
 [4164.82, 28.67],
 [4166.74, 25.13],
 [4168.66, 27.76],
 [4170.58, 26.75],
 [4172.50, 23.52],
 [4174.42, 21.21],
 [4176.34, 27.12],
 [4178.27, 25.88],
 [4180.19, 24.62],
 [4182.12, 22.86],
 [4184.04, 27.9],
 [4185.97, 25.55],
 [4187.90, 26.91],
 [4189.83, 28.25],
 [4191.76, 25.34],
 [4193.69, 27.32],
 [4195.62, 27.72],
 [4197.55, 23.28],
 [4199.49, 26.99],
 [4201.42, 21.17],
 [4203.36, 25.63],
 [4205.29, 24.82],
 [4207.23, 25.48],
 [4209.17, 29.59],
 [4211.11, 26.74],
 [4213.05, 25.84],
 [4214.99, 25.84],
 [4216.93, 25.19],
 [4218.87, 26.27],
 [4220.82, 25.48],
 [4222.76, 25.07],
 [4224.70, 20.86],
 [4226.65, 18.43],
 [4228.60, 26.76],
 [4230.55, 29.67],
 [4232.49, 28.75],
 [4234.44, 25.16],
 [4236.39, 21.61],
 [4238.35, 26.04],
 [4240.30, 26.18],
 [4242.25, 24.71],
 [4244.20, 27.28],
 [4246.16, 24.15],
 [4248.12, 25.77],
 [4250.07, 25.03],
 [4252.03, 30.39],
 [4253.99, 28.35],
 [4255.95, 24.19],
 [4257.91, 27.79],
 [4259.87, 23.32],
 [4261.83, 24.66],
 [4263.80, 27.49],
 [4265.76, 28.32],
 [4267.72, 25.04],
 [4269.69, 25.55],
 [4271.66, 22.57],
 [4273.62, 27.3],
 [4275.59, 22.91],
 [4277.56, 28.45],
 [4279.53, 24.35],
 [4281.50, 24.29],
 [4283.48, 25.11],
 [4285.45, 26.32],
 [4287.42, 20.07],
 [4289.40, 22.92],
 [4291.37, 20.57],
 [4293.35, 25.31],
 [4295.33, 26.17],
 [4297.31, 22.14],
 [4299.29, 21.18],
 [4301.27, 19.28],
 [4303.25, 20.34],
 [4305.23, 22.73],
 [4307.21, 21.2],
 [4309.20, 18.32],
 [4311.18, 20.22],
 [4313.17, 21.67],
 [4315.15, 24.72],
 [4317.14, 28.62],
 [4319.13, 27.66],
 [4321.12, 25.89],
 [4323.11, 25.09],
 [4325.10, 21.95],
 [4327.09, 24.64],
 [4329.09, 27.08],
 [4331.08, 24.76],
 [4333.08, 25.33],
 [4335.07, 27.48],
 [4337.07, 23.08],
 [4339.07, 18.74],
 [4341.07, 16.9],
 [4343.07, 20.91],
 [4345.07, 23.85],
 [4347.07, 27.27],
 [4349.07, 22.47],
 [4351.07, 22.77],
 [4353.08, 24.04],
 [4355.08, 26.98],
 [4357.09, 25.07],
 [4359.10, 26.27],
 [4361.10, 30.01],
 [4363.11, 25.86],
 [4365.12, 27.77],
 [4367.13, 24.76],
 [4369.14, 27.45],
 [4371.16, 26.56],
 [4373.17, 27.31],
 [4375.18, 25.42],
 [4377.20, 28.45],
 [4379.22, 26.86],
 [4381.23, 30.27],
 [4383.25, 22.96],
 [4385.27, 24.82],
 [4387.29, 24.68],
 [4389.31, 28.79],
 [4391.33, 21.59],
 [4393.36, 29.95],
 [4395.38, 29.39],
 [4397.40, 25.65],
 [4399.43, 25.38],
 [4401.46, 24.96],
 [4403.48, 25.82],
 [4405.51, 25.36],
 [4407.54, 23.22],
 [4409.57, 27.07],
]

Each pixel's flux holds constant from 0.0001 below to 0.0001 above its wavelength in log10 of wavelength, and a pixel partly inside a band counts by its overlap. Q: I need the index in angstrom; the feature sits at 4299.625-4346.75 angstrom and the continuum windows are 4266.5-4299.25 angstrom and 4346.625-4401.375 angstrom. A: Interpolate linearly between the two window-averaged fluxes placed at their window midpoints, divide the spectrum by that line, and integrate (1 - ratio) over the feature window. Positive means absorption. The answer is 3.8 angstrom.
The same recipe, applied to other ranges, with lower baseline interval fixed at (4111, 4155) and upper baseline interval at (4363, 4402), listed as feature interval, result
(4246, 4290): 2.1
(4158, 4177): 0.4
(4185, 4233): 2.0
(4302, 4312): 2.3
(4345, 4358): 0.9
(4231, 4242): 0.4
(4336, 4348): 2.1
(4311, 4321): 0.6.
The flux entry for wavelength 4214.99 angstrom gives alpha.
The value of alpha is 25.84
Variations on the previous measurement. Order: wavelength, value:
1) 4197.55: 23.28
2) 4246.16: 24.15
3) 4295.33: 26.17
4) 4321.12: 25.89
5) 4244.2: 27.28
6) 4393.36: 29.95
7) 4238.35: 26.04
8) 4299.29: 21.18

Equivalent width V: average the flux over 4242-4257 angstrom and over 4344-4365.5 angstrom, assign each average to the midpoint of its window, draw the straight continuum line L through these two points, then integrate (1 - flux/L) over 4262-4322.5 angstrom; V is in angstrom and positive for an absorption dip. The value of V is 4.9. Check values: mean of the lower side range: 26.3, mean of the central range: 23.9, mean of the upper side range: 25.6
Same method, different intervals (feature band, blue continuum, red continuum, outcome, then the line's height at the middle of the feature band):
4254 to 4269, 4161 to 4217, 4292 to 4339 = -0.85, 24.6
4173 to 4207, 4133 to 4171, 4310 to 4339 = 1.70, 26.8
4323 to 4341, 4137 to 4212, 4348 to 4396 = 1.69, 26.3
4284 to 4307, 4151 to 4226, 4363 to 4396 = 3.38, 26.3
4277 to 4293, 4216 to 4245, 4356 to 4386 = 1.12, 25.7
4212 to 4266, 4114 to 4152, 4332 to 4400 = 1.02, 26.1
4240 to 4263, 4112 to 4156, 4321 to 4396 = 0.12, 26.1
